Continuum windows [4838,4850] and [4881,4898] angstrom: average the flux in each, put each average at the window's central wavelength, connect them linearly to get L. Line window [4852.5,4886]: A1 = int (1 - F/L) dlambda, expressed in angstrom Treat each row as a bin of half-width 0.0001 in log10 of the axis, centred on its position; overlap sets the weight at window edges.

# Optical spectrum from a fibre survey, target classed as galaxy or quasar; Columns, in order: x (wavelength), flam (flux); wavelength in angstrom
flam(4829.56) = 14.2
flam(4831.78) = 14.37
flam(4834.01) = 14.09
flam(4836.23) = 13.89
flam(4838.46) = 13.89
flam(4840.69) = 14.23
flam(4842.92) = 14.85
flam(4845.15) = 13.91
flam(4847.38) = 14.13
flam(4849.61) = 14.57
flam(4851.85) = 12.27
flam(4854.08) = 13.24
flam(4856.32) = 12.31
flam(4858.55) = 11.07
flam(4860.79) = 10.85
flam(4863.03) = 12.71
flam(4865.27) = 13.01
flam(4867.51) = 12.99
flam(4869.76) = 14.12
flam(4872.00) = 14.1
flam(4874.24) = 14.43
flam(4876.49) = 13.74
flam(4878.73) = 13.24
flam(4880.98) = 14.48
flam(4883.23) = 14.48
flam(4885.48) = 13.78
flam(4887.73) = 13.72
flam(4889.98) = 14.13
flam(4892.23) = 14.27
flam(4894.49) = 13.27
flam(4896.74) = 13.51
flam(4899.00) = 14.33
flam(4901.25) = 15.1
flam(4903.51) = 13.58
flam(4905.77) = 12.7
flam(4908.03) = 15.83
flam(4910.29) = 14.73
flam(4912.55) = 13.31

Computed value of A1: 2.0 angstrom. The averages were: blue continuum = 14.3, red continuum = 13.9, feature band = 13.2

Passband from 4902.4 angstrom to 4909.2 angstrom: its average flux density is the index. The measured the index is 14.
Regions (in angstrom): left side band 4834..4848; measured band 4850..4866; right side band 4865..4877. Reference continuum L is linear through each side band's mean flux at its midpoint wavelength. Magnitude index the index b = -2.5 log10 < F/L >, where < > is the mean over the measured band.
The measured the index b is 0.14 mag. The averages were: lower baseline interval 14.2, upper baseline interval 13.8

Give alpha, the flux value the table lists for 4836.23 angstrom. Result 13.89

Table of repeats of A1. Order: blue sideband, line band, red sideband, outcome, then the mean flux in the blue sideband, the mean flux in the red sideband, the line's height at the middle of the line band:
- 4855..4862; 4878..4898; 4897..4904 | -0.7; 11.5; 14.3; 13.5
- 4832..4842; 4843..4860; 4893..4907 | 1.1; 14.1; 13.8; 14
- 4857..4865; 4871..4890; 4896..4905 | -1.6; 11.7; 14.1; 12.9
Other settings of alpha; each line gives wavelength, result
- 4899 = 14.33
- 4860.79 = 10.85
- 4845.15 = 13.91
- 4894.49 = 13.27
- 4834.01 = 14.09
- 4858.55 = 11.07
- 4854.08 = 13.24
